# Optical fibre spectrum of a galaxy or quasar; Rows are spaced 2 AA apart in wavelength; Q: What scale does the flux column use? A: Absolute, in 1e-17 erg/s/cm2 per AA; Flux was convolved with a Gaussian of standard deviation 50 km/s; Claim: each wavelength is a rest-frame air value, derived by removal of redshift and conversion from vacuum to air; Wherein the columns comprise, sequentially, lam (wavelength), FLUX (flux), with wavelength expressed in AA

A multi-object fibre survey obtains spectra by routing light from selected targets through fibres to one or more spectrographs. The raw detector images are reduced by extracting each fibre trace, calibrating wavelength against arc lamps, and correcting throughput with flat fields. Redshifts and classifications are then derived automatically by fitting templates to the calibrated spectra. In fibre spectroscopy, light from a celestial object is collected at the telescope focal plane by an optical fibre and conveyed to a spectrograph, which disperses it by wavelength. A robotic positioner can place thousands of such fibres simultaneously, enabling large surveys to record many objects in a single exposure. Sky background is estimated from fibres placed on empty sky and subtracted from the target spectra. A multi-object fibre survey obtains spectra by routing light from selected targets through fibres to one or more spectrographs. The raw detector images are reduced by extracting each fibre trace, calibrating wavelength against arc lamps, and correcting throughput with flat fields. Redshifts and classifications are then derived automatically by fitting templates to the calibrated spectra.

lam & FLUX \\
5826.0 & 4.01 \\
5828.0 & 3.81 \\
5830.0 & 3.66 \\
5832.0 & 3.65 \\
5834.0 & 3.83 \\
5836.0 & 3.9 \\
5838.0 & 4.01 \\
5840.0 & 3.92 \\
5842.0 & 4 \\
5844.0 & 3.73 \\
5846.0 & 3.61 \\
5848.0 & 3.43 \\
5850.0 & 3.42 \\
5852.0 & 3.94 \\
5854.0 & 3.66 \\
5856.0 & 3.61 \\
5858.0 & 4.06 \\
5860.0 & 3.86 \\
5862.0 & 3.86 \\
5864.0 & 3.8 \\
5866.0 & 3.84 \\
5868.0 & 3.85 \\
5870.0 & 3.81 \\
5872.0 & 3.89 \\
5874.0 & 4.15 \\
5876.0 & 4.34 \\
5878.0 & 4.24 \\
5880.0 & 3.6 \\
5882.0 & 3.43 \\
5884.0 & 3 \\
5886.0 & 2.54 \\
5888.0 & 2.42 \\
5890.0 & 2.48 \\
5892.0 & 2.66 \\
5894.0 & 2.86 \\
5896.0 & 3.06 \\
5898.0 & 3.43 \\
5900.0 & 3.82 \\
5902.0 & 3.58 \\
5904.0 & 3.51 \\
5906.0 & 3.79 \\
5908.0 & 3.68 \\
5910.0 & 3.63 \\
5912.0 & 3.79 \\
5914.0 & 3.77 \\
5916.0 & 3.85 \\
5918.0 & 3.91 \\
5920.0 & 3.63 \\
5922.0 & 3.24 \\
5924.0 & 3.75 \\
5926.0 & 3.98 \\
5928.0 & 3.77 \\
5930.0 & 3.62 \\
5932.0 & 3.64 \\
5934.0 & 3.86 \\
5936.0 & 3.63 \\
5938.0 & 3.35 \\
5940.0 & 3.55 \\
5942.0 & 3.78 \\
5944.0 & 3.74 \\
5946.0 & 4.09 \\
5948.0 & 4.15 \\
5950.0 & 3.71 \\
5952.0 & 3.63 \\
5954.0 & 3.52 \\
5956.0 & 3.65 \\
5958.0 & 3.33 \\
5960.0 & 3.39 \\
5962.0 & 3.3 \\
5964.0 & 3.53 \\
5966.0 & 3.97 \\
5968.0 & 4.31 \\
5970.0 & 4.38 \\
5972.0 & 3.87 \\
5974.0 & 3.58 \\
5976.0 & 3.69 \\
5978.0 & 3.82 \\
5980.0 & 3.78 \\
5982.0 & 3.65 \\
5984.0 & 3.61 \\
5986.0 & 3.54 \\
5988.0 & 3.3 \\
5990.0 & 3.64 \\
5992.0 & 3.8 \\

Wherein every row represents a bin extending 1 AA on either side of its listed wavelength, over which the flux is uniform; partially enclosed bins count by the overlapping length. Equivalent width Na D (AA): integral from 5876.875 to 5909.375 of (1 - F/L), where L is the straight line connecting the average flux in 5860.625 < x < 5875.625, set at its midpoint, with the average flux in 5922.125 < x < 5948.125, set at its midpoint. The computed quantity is 4.9 AA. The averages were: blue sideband 3.9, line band 3.26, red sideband 3.73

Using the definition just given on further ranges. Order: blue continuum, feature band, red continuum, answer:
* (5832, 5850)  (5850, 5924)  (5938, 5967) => 3.0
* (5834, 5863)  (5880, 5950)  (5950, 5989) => 4.2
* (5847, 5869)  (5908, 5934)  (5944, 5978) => 0.3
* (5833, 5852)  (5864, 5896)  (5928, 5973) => 3.0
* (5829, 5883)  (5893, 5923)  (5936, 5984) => 1.6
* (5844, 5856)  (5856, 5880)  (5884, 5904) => -4.1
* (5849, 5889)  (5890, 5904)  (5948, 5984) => 1.8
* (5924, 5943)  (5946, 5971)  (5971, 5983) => -0.3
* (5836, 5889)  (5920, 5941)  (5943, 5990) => 0.4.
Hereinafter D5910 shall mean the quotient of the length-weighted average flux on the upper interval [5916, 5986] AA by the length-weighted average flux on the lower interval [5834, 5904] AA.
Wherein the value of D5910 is 1.0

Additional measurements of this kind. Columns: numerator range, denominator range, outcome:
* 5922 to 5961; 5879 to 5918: 1.11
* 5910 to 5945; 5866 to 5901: 1.09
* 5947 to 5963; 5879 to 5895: 1.25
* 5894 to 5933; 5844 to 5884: 0.96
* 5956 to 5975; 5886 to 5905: 1.22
